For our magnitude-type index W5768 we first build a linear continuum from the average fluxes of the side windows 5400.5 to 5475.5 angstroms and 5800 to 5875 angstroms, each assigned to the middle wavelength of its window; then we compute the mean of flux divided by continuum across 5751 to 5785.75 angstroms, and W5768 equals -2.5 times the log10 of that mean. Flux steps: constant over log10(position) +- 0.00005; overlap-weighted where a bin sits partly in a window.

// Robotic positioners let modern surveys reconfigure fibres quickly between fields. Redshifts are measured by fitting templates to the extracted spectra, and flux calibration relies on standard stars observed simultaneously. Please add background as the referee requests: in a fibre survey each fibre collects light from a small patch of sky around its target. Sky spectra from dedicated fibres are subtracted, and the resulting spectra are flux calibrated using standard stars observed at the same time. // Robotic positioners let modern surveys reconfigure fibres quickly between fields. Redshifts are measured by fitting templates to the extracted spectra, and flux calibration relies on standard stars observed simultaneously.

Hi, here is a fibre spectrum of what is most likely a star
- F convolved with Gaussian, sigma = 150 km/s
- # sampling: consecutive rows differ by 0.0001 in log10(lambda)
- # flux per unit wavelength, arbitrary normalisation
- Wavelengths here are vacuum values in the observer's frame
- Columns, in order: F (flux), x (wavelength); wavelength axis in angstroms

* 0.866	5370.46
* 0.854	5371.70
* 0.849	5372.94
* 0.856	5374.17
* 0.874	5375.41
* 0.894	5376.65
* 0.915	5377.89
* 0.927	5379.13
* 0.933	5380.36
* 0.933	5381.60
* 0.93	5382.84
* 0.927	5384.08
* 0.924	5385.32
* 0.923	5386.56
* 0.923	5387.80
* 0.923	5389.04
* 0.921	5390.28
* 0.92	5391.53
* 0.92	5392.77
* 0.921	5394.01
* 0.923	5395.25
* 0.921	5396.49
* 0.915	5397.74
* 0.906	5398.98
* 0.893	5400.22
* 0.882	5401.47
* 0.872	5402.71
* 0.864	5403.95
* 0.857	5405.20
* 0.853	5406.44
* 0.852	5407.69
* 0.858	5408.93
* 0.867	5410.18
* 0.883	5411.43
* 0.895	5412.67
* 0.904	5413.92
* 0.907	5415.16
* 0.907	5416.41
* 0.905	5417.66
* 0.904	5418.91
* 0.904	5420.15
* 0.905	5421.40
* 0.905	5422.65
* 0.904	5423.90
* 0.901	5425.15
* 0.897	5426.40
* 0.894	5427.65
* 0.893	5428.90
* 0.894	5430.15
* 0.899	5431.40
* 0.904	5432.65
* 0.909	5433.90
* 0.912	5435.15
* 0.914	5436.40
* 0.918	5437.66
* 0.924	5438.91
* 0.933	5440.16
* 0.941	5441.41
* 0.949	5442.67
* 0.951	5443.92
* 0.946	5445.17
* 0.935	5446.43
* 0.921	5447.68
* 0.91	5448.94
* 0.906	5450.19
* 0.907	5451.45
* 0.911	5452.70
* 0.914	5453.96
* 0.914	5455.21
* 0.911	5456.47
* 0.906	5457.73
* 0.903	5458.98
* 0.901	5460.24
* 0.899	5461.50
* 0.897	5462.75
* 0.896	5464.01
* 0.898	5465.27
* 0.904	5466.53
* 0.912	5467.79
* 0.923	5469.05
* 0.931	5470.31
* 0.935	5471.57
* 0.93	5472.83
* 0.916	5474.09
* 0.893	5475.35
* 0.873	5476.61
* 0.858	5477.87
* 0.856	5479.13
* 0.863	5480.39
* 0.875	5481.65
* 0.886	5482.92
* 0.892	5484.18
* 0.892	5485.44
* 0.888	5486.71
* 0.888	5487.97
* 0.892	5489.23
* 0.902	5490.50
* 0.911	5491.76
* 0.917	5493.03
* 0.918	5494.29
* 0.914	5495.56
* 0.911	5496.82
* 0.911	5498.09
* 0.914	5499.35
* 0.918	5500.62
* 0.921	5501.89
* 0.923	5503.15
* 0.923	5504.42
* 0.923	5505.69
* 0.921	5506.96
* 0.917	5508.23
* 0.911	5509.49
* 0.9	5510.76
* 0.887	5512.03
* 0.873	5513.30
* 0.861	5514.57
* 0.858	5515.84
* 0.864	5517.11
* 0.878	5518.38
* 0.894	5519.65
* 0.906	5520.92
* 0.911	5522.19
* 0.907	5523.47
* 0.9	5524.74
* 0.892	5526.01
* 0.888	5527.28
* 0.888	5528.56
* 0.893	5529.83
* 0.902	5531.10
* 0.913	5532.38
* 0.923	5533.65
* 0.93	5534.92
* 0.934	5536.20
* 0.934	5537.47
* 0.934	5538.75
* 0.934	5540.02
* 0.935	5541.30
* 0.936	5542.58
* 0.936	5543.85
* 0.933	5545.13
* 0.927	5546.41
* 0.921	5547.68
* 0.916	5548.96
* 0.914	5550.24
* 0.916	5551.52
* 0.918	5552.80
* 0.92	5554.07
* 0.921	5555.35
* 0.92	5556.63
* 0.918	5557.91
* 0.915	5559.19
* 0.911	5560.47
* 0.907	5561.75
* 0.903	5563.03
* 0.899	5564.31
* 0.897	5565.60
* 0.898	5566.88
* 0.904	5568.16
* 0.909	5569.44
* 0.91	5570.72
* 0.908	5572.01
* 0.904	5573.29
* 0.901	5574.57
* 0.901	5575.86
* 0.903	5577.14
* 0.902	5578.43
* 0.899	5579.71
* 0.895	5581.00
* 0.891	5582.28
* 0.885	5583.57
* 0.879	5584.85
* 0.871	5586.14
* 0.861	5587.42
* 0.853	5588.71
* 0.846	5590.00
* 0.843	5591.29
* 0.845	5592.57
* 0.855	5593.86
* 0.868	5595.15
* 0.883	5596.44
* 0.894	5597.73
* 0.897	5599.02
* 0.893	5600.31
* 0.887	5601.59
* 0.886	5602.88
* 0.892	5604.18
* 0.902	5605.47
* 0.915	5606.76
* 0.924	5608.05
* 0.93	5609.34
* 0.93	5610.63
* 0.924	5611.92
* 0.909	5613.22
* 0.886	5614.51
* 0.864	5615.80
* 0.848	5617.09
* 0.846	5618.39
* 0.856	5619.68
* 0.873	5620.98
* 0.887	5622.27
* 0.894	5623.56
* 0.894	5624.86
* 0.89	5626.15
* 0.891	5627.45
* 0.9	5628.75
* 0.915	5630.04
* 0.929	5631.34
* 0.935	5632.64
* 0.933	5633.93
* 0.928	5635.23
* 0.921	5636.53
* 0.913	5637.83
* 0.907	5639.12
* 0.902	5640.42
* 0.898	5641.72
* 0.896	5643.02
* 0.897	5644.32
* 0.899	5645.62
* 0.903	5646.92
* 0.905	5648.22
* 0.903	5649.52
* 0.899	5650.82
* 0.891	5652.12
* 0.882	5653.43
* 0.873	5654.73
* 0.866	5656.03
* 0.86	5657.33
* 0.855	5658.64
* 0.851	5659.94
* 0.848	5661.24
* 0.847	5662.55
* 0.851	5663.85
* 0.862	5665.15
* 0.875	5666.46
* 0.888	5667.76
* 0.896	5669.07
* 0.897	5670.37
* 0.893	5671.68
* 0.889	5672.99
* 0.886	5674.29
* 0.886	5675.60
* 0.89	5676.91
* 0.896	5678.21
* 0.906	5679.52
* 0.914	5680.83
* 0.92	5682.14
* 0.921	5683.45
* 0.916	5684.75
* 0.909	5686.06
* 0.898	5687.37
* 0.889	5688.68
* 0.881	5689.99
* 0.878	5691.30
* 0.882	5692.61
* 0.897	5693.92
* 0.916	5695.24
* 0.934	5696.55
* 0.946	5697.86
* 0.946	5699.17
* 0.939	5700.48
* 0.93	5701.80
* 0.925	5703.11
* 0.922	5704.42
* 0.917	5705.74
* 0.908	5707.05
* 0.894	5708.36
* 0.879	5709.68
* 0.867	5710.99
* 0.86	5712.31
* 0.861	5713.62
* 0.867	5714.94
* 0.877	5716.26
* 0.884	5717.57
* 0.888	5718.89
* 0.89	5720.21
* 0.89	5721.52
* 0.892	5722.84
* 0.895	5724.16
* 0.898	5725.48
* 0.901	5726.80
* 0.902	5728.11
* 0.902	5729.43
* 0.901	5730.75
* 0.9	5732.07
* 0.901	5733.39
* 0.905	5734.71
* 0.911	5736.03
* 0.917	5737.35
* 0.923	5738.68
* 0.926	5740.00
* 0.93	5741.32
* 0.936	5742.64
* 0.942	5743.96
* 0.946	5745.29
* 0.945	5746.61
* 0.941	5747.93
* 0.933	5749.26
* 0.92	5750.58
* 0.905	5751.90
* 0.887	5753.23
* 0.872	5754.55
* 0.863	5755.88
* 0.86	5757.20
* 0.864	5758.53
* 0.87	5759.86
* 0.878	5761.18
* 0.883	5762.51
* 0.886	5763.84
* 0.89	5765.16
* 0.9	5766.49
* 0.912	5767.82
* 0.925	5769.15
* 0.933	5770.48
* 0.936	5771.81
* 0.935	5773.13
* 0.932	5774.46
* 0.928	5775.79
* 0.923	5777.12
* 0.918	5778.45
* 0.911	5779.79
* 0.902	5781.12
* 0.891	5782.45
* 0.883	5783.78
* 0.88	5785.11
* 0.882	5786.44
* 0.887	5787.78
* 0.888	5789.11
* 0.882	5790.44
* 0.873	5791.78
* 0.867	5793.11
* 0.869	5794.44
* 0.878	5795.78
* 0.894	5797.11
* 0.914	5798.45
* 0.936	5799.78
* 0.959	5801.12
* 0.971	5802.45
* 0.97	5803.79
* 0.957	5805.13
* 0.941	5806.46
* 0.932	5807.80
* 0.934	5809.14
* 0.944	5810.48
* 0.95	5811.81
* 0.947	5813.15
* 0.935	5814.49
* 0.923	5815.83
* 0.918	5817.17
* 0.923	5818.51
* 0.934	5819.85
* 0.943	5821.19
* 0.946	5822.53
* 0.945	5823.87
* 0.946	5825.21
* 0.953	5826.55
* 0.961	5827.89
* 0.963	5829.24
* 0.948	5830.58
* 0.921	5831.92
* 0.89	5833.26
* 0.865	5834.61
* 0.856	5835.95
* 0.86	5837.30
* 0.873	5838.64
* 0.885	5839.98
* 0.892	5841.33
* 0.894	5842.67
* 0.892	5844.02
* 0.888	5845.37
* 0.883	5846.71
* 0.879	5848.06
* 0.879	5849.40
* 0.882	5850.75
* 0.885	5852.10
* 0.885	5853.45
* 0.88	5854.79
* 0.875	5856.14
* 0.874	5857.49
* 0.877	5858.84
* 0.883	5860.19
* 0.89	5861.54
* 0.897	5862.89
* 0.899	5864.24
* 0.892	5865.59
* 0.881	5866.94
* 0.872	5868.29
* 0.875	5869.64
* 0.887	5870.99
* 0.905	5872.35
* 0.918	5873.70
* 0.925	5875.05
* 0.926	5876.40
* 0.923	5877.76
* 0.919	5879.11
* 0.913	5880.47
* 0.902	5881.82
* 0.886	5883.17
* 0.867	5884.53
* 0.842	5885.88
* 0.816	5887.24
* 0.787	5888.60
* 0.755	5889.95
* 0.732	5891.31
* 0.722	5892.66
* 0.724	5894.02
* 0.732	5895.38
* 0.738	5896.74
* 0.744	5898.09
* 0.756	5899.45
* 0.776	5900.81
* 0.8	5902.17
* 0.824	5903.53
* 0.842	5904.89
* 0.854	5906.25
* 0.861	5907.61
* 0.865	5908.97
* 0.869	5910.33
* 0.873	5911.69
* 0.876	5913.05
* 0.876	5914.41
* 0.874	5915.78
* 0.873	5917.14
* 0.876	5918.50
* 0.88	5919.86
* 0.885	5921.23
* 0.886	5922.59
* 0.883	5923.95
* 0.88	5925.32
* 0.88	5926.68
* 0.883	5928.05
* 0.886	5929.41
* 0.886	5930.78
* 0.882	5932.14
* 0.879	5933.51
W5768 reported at 0.01 mag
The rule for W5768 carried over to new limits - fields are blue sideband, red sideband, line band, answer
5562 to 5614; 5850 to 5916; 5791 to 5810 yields -0.070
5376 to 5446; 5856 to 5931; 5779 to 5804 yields -0.042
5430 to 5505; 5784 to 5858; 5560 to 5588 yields 0.014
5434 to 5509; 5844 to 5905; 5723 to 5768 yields -0.041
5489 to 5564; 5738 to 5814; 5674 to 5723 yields 0.014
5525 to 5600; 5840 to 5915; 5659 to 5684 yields 0.002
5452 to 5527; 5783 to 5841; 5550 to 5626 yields 0.015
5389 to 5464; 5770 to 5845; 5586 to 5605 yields 0.046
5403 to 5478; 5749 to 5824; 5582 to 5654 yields 0.019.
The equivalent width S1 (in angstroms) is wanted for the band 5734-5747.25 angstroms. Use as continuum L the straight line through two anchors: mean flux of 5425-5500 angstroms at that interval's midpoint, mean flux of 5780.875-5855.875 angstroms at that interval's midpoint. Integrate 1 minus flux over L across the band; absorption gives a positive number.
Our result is -0.3 angstroms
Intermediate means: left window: 0.907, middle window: 0.928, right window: 0.91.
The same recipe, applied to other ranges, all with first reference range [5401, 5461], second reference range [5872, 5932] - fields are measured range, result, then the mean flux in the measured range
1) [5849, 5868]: -0.7 angstroms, 0.884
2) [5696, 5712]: -0.8 angstroms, 0.916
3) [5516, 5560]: -1.1 angstroms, 0.913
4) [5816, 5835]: -1.7 angstroms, 0.933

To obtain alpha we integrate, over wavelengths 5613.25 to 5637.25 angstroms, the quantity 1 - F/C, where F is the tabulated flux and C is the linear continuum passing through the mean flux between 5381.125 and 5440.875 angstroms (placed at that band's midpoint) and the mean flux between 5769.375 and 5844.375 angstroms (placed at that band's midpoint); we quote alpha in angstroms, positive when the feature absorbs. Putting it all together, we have 0.4 angstroms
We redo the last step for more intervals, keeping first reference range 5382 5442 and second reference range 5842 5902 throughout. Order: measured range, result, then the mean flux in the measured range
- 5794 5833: -3.4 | 0.936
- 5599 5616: -0.4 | 0.904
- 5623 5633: -0.3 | 0.904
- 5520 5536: -0.3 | 0.905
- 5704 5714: -0.2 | 0.889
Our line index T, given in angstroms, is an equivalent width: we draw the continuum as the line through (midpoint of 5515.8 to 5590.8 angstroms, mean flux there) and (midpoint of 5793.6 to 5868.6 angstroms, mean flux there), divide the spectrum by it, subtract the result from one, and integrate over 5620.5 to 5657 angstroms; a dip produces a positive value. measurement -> 0.2 angstroms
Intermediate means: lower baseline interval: 0.905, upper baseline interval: 0.91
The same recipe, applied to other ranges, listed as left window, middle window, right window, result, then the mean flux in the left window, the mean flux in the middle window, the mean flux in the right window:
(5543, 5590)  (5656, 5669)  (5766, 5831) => 0.7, 0.904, 0.862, 0.923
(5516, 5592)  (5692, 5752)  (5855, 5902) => -2.3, 0.904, 0.909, 0.847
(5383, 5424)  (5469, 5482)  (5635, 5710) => 0.1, 0.9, 0.895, 0.897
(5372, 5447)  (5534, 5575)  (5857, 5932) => -1.3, 0.905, 0.918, 0.856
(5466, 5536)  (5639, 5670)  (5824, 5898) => 0.3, 0.901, 0.881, 0.873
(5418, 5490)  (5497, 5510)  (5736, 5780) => -0.2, 0.906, 0.918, 0.911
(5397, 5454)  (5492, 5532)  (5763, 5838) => 0.2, 0.903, 0.901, 0.918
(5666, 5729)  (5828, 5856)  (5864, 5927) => -0.9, 0.899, 0.891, 0.85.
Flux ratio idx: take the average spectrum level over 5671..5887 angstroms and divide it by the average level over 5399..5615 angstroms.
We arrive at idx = 1.00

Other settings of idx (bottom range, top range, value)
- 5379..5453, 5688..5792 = 0.99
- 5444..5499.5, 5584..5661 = 0.98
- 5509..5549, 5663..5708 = 1.00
